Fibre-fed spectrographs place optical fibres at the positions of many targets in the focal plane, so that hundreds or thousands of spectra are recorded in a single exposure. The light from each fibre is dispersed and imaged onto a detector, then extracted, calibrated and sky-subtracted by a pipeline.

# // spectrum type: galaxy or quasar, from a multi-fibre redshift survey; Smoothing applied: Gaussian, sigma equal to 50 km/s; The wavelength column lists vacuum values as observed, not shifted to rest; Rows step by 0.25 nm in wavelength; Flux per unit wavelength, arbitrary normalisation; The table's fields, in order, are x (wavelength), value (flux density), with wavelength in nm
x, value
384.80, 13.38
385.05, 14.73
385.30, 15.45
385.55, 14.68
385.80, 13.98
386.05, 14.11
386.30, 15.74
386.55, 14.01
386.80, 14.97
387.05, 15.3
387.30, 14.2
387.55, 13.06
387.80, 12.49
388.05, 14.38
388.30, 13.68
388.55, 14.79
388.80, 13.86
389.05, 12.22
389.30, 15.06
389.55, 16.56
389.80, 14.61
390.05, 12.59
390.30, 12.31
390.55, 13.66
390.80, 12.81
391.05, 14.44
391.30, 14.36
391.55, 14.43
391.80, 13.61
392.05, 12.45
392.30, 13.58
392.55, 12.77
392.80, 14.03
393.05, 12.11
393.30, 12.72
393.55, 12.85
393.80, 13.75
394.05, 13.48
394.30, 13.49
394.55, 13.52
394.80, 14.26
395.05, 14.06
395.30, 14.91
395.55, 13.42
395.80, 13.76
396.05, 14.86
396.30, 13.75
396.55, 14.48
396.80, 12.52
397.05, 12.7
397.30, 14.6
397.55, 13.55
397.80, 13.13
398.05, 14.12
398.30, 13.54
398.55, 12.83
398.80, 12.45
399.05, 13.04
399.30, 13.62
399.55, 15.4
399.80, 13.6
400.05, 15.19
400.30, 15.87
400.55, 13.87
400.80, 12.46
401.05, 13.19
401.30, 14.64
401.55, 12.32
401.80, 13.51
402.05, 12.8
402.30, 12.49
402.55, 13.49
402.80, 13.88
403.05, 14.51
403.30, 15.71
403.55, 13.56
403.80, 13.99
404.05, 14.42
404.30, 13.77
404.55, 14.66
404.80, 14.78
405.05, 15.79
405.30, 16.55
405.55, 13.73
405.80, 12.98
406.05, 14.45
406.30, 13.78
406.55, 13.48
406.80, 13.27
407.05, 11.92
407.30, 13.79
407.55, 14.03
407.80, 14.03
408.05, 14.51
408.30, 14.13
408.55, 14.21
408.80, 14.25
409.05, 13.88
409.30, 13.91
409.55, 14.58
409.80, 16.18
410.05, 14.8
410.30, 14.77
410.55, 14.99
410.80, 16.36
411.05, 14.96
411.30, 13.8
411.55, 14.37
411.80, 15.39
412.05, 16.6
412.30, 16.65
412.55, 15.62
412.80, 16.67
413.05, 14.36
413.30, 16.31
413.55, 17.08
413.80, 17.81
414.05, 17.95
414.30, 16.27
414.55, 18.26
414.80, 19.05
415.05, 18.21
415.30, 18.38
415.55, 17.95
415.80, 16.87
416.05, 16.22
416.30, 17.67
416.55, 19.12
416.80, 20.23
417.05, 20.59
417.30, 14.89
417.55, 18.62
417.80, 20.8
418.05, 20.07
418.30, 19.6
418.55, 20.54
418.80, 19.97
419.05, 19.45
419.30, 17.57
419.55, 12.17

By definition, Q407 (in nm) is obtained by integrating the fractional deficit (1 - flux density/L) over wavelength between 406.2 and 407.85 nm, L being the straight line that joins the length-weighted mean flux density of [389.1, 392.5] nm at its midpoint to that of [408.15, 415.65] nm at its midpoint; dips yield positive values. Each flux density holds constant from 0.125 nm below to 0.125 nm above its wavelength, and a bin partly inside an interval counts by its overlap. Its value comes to 0.21 nm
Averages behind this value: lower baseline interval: 13.8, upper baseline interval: 15.9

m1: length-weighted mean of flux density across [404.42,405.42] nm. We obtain 15.4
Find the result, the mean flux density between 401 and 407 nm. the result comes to 14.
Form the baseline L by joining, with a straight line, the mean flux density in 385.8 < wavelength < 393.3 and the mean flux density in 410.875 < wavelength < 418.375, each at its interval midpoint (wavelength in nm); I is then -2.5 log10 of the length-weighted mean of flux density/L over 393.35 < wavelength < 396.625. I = 0.057 mag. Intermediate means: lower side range 13.9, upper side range 17.3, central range 13.9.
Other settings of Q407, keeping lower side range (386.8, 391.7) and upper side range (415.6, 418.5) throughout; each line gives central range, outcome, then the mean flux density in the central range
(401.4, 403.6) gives 0.35 nm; 13.6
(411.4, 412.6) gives 0.14 nm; 15.7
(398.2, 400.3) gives 0.24 nm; 13.8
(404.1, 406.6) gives 0.34 nm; 14.4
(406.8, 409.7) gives 0.55 nm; 13.9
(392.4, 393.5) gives 0.13 nm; 12.9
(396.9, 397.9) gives 0.12 nm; 13.5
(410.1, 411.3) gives 0.17 nm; 15.1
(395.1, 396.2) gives 0.06 nm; 14.2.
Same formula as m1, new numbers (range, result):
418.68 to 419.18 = 19.7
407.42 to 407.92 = 14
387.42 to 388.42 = 13.4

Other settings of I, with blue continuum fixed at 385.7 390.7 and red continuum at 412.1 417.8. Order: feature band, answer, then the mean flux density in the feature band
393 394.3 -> 0.13 mag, 13.1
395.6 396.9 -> 0.09 mag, 13.9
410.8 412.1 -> 0.14 mag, 15.1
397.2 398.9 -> 0.14 mag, 13.5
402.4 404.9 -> 0.13 mag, 14.3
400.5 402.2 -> 0.19 mag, 13.2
